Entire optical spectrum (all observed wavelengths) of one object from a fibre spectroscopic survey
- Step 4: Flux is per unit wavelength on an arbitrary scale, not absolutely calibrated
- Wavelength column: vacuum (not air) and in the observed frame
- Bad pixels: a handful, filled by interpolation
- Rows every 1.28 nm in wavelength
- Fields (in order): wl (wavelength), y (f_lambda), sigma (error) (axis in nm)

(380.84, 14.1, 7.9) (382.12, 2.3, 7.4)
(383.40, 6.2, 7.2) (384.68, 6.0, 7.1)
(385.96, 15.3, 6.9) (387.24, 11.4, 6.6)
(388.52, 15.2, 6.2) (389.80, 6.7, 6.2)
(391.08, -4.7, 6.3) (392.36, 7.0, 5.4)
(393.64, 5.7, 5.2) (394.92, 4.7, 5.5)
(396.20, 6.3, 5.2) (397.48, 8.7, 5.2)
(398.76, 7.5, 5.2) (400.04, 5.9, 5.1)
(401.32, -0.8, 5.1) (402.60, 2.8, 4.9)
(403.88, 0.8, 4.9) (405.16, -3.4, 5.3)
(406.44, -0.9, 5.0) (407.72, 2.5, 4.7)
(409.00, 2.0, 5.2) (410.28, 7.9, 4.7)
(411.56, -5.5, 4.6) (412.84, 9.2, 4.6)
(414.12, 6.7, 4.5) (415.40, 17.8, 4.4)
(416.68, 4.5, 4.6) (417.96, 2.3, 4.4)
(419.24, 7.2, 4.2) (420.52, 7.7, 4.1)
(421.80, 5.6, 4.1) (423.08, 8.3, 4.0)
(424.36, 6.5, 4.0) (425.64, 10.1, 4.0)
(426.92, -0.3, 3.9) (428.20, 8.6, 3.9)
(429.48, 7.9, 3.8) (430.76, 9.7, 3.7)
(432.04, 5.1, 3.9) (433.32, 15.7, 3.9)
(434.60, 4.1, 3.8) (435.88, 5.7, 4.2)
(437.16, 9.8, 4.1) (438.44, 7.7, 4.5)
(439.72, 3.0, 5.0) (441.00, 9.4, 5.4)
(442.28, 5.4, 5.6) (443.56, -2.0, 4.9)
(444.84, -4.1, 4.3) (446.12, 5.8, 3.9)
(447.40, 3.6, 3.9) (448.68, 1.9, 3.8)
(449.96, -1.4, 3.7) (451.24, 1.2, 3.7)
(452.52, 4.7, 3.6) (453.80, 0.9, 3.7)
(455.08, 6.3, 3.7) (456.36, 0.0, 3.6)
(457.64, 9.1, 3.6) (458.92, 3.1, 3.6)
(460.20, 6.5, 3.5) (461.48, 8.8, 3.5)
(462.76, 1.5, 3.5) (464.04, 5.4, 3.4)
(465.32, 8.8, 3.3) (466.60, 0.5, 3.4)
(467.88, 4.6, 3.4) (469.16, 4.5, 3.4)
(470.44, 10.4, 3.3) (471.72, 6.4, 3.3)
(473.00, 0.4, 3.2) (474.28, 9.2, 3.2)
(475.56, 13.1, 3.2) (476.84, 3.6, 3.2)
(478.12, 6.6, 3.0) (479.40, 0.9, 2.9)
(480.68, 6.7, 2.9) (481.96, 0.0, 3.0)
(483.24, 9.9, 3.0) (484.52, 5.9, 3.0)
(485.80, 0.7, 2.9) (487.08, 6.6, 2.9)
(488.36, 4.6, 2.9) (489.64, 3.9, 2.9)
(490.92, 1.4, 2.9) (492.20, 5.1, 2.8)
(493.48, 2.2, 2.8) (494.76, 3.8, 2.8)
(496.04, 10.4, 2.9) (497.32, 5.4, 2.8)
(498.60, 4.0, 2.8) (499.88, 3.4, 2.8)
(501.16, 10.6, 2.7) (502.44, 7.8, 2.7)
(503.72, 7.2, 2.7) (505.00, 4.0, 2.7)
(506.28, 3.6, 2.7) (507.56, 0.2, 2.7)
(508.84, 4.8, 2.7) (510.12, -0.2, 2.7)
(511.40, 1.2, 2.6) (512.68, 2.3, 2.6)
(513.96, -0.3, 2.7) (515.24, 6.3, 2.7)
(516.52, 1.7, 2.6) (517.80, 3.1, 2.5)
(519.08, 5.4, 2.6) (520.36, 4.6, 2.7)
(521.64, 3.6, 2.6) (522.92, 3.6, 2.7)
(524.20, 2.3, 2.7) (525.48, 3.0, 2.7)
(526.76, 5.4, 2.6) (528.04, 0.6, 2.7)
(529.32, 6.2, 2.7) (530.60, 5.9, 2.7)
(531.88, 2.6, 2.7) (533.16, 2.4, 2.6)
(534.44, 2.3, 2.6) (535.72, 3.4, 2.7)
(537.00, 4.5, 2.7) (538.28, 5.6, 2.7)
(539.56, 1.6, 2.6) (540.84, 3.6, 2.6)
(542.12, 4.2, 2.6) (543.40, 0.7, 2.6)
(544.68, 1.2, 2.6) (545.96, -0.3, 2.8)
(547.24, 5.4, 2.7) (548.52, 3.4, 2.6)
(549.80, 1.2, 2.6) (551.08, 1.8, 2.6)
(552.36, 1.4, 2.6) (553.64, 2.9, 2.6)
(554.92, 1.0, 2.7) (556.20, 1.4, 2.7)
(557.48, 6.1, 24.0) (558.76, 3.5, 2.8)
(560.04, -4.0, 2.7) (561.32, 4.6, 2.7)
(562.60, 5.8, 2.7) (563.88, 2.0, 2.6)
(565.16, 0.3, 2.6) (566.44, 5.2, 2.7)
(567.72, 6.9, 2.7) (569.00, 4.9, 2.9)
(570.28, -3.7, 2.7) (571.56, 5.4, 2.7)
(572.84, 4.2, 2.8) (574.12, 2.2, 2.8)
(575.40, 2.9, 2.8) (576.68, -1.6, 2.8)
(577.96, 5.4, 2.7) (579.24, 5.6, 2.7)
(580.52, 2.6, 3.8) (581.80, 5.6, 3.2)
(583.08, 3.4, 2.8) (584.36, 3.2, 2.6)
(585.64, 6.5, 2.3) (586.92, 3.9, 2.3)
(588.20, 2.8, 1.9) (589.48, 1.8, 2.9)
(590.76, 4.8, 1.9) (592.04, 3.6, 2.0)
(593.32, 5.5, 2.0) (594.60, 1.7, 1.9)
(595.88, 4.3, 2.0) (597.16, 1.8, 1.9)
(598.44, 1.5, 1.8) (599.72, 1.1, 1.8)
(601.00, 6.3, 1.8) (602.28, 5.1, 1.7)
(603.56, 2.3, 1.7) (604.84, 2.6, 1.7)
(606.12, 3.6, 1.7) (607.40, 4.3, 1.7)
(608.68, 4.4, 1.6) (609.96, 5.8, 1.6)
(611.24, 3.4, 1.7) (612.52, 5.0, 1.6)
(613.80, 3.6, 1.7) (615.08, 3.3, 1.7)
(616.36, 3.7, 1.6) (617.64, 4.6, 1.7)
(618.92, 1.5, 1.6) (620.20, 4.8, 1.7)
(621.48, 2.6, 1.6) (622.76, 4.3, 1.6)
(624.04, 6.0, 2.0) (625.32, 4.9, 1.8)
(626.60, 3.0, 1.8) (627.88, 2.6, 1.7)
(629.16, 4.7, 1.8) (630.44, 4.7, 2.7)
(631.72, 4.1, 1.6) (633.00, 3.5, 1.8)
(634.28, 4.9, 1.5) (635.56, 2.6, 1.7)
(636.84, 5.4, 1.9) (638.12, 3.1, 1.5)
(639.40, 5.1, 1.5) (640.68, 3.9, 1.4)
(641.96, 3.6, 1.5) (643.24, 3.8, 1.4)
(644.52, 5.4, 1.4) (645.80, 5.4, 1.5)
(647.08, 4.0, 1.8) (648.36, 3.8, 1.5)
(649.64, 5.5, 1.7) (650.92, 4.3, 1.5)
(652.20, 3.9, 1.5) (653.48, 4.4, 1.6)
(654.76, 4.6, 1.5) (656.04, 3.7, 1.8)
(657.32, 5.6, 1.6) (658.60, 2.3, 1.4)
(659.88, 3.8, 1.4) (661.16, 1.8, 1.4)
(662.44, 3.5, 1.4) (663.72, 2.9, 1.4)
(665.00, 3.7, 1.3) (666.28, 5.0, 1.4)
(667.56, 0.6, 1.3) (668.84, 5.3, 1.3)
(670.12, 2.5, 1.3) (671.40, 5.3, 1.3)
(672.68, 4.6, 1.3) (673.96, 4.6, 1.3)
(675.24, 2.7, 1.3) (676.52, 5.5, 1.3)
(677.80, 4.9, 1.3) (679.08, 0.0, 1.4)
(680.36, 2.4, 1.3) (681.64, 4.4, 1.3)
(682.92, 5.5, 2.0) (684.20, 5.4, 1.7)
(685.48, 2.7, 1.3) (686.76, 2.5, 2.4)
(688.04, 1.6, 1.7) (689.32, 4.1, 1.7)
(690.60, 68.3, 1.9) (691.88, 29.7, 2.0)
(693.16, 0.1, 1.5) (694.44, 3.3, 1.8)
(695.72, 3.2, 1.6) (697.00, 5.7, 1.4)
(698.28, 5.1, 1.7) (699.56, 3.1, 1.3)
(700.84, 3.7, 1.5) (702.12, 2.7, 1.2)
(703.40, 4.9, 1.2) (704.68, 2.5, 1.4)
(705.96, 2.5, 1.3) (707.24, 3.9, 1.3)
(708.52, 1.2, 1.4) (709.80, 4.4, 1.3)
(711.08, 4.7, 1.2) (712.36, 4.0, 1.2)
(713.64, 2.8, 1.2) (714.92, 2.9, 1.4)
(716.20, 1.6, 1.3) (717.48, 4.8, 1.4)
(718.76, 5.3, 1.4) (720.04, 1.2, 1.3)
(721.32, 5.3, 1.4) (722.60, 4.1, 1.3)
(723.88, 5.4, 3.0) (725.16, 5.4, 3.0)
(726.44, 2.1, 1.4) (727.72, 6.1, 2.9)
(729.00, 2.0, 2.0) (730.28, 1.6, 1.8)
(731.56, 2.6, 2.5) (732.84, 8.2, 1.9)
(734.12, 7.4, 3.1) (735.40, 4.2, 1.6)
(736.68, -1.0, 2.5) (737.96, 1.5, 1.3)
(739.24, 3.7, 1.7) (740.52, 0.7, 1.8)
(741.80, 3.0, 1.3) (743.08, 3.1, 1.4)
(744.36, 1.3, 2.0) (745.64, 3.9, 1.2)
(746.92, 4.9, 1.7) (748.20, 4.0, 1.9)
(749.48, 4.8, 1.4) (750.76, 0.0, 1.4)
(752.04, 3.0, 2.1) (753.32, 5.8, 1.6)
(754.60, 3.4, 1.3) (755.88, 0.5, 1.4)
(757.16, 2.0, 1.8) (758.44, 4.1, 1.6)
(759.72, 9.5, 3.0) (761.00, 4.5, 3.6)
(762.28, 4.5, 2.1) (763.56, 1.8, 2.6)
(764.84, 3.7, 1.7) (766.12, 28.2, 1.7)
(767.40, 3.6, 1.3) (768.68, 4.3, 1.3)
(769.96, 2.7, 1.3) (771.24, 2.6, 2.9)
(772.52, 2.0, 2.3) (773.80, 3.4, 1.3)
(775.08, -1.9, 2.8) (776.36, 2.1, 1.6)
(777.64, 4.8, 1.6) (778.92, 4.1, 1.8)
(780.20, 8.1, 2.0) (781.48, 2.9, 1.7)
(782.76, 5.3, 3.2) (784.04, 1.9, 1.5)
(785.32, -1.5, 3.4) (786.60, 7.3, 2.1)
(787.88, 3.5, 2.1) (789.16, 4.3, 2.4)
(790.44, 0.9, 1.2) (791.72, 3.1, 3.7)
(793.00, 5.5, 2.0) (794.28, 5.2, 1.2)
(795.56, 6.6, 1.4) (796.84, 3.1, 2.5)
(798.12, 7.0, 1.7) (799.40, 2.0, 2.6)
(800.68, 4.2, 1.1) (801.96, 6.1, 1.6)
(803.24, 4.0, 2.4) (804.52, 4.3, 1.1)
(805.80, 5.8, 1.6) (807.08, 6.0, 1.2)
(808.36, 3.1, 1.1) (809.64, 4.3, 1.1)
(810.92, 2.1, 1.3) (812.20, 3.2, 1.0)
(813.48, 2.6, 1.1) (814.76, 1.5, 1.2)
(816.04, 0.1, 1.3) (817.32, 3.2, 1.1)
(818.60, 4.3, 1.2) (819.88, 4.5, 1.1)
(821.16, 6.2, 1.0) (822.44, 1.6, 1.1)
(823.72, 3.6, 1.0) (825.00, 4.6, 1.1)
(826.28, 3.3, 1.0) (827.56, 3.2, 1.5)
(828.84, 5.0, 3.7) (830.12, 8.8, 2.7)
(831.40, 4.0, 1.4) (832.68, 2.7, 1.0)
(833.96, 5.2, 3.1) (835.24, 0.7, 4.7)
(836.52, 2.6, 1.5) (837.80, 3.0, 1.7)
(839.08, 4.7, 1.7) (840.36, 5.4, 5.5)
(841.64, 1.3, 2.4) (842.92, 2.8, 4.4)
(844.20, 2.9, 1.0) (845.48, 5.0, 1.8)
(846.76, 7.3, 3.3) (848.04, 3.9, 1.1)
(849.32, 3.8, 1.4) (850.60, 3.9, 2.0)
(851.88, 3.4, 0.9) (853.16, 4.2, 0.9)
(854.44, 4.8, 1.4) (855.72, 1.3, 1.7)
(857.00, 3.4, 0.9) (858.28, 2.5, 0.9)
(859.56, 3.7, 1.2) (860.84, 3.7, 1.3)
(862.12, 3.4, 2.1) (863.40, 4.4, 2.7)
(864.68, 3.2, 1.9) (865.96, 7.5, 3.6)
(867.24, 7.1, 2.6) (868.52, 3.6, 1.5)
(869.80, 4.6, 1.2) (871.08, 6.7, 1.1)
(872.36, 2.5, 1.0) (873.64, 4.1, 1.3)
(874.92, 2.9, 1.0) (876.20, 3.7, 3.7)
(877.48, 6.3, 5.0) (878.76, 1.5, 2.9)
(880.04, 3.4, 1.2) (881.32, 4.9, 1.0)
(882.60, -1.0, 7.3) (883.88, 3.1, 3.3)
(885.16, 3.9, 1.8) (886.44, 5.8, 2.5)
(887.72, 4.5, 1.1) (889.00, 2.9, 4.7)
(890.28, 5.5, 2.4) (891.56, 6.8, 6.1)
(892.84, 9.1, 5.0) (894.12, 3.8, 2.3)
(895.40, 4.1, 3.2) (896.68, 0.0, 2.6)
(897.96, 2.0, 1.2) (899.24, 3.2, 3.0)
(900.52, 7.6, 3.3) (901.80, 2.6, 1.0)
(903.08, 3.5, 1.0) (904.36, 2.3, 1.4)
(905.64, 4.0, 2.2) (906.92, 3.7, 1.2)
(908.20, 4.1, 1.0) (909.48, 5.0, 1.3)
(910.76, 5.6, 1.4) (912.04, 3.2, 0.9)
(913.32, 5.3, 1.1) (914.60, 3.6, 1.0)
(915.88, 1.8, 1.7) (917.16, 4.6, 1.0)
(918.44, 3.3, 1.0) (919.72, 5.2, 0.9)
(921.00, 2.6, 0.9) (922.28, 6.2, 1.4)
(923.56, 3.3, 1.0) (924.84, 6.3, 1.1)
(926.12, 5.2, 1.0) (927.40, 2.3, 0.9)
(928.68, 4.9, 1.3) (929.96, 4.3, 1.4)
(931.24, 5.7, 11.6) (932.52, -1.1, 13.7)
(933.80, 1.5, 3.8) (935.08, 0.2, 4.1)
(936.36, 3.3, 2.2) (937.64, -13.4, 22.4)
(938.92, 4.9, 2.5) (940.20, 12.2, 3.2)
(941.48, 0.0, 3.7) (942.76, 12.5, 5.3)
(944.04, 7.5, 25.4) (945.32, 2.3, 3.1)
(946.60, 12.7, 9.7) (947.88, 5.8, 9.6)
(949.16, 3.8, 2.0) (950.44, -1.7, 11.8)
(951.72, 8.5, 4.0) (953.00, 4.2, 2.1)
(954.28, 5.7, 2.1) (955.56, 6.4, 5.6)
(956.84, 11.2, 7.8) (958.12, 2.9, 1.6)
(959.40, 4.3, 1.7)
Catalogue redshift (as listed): 1.06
